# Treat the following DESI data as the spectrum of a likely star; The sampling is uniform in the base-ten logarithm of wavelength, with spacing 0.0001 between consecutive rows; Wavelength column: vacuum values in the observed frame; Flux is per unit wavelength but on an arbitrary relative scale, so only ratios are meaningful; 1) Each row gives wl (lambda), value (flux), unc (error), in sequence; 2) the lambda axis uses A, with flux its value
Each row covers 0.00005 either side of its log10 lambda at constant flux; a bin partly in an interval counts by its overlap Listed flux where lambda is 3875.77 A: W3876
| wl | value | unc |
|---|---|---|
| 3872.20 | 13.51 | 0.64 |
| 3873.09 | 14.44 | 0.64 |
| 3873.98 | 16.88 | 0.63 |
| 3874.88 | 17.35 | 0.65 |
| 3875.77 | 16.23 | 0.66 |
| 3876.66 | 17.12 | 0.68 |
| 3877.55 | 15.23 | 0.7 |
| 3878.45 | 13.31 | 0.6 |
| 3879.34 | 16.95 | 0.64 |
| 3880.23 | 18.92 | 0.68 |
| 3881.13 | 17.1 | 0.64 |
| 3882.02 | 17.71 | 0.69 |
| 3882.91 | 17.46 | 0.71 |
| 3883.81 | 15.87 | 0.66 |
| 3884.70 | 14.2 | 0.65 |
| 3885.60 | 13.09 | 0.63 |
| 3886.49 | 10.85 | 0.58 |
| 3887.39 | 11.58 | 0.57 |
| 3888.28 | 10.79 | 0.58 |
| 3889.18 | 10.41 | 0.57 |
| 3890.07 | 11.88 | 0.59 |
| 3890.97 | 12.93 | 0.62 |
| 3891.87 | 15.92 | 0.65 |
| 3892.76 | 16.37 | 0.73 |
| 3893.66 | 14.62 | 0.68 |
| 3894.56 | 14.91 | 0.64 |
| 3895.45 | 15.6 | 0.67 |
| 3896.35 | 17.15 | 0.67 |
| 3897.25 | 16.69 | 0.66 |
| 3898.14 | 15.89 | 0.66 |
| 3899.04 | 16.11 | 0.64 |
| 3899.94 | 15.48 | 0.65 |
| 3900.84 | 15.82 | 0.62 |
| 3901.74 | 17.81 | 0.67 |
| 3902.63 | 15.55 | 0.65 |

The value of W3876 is 16.23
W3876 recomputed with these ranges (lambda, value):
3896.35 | 17.15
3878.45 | 13.31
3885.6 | 13.09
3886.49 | 10.85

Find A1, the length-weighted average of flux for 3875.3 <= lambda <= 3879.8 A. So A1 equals 15.8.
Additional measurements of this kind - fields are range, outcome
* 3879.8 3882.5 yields 17.9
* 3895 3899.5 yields 16.3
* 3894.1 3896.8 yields 15.9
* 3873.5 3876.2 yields 16.8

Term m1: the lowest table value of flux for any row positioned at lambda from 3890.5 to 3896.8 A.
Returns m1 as 12.93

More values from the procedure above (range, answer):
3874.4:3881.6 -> 13.31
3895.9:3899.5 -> 15.89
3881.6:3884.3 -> 15.87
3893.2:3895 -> 14.62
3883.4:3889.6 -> 10.41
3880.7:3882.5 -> 17.1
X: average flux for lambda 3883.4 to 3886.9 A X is 13.5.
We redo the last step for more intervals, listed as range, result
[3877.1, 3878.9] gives 14.3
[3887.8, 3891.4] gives 11.5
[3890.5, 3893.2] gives 15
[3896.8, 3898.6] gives 16.3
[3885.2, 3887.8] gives 11.8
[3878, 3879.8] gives 15.2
